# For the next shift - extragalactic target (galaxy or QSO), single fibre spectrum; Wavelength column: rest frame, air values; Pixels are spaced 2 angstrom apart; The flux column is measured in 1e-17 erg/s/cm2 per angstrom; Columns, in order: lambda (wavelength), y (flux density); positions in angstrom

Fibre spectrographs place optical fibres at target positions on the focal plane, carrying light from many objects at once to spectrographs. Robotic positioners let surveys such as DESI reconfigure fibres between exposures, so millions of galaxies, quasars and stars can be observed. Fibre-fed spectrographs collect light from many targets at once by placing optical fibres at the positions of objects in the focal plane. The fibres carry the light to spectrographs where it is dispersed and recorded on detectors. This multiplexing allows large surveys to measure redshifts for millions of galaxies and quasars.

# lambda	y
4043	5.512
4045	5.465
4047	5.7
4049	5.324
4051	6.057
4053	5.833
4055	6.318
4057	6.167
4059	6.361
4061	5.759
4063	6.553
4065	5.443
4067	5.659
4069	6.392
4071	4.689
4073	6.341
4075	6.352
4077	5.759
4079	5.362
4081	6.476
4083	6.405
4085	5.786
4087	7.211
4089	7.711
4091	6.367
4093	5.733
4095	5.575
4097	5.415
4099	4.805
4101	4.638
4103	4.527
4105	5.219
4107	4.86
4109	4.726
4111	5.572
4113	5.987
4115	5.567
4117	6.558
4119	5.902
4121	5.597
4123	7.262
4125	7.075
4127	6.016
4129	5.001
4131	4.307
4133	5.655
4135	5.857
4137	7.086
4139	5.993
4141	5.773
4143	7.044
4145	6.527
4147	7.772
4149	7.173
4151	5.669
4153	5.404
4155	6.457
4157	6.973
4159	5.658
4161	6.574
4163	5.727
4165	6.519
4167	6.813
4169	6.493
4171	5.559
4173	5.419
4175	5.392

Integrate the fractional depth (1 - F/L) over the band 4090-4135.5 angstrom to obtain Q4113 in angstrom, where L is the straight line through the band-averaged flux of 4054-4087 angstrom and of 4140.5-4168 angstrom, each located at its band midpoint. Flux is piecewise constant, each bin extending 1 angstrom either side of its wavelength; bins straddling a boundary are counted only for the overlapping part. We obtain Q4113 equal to 4.9 angstrom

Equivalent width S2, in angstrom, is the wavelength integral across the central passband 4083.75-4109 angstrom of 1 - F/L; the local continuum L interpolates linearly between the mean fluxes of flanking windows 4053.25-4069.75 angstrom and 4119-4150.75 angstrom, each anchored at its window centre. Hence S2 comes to 2.16 angstrom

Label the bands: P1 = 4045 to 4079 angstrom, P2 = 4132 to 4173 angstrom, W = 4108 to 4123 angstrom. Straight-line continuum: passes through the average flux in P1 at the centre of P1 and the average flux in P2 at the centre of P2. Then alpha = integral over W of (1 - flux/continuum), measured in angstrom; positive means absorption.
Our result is 0.8 angstrom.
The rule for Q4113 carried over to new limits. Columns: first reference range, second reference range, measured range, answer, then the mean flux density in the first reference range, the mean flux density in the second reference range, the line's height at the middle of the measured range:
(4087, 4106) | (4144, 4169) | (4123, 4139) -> 0.4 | 5.64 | 6.44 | 6.1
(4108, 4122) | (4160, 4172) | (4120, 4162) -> -1.6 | 5.7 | 6.28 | 6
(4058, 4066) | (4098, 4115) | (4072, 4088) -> -1.6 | 6.03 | 5.07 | 5.64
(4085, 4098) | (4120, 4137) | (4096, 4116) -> 3.3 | 6.29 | 5.92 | 6.15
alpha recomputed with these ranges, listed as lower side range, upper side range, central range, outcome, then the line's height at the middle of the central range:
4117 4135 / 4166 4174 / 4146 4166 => -1.3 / 6.01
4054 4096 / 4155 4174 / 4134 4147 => -0.6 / 6.18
